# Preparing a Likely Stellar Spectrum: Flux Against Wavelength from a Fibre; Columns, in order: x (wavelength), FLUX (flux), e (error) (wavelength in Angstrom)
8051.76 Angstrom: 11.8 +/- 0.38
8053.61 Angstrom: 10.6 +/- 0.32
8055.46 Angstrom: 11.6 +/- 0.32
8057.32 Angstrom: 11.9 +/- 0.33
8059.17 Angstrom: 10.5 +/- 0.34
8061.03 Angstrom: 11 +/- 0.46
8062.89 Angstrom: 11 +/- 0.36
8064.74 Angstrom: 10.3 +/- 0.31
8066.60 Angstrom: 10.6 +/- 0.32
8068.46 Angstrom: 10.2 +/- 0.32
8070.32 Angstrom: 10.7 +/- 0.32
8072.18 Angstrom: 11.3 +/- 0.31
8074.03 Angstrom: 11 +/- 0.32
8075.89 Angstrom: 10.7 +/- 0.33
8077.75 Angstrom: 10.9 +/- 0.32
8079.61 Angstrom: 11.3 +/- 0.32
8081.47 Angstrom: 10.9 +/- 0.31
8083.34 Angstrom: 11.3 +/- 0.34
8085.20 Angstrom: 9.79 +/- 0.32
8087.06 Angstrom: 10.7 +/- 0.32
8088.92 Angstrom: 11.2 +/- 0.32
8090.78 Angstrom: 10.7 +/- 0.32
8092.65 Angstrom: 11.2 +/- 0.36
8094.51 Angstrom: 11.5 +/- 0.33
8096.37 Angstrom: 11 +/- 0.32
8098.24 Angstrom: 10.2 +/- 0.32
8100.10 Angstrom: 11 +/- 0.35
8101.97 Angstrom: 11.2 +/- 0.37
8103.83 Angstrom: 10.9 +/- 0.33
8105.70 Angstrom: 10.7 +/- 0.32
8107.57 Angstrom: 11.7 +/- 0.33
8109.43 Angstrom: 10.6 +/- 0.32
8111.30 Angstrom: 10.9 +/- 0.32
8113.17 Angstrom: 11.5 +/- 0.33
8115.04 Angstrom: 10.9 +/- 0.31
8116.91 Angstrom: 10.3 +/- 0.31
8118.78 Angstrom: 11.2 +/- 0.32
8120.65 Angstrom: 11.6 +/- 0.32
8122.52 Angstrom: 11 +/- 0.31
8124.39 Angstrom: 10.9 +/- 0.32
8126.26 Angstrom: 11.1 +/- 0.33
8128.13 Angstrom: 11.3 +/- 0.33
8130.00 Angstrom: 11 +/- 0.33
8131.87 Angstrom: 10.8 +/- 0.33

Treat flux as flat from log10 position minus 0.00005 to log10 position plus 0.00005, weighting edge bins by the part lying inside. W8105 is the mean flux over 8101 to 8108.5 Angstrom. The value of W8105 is 11.1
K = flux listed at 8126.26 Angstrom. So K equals 11.1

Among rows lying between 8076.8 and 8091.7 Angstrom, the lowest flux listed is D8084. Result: 9.79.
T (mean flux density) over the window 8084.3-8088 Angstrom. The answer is 10.3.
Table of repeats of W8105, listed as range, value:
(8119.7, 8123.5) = 11.3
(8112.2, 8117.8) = 10.9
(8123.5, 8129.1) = 11.1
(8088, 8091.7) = 11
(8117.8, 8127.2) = 11.2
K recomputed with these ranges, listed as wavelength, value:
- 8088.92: 11.2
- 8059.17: 10.5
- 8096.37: 11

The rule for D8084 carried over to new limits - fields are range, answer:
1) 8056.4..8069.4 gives 10.2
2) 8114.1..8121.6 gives 10.3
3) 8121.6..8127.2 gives 10.9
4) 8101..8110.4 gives 10.6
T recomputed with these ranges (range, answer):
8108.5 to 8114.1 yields 11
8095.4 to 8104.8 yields 10.9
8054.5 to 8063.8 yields 11.2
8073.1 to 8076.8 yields 10.9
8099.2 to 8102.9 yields 11.1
